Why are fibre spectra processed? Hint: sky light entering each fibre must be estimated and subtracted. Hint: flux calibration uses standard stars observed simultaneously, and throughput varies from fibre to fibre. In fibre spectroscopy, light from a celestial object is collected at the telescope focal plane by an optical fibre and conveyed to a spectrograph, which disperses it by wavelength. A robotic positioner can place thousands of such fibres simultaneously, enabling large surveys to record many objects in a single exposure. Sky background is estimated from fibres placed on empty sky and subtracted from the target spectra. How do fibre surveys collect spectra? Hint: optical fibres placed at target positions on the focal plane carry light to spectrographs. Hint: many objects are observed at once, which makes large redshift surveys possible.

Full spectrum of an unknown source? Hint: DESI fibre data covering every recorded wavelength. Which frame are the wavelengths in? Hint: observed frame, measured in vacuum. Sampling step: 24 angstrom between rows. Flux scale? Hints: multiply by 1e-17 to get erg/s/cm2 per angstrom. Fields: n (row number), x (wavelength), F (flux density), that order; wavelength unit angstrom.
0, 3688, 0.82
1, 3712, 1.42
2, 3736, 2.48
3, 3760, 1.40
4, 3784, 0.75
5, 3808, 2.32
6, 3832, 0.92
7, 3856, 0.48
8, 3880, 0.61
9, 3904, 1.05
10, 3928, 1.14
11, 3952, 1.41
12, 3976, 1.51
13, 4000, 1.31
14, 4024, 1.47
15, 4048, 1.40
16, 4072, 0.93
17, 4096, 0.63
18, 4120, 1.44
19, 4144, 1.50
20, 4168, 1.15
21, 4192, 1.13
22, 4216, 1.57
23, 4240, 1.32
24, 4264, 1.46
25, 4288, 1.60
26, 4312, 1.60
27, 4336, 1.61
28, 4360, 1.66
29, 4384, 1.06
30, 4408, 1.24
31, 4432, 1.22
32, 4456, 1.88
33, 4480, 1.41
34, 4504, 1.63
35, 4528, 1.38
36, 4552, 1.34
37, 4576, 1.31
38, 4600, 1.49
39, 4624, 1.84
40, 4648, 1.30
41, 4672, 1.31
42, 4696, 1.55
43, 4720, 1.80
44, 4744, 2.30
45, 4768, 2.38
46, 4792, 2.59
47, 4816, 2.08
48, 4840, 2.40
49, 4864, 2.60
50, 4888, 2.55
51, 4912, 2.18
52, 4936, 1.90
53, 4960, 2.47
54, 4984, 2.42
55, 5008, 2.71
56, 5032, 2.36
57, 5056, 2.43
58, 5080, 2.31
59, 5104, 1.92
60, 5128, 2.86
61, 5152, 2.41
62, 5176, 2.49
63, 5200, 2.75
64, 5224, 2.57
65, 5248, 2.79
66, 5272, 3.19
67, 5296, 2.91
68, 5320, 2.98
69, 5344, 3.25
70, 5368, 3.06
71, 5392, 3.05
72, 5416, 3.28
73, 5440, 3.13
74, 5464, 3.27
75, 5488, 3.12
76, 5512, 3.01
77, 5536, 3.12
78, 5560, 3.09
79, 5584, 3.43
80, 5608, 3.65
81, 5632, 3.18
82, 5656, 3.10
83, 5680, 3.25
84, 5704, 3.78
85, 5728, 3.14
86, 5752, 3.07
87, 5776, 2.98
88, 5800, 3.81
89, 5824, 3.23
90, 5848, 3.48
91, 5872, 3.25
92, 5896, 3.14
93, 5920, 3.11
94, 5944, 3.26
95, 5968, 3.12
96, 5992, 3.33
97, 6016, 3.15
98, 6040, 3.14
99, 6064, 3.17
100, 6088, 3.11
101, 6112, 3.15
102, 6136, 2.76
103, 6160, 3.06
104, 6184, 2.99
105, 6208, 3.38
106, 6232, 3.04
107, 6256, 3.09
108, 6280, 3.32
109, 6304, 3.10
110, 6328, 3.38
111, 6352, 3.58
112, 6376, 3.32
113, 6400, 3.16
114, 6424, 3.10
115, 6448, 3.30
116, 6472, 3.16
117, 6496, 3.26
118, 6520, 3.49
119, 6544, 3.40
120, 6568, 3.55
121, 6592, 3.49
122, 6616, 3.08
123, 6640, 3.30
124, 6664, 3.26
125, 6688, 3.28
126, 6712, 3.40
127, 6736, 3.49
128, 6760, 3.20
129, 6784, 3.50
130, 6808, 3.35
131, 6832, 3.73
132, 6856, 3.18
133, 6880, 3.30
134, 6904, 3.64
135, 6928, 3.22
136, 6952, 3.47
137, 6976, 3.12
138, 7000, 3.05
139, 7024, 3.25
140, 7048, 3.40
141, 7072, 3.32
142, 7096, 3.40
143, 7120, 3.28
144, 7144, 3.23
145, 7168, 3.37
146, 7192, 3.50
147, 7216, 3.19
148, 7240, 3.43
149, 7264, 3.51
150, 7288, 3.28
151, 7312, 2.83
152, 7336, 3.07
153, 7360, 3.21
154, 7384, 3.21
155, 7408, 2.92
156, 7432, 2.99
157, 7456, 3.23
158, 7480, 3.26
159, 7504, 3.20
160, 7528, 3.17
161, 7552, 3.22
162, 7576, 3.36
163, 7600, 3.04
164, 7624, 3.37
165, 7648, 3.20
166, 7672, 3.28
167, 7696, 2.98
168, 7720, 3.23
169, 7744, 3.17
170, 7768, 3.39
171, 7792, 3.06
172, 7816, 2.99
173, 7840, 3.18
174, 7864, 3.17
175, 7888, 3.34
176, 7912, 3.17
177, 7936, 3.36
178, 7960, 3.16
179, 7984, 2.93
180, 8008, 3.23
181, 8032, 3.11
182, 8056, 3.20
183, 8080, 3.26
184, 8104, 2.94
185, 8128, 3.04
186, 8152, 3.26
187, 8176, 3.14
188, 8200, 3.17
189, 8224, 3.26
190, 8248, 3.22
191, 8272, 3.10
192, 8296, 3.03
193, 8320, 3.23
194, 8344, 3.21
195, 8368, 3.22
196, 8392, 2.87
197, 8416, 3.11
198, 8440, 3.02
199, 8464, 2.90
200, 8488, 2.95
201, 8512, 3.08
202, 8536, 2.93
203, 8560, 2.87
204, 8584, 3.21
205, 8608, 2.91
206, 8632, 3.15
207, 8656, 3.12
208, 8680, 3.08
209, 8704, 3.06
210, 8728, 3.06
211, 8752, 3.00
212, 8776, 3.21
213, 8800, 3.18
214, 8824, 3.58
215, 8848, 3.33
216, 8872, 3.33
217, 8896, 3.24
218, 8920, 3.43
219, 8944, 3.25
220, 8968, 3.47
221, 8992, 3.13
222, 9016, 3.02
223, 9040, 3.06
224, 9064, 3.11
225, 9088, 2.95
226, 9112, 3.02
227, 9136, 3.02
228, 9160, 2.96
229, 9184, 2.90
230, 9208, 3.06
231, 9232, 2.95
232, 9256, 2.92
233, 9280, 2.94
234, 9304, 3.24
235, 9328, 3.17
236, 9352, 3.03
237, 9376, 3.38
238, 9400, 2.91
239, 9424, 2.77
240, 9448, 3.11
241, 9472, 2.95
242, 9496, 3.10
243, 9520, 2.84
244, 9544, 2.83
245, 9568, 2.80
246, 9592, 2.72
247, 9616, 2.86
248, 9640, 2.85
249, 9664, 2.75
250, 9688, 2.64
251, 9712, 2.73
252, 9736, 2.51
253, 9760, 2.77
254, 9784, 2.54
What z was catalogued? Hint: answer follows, 0.18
